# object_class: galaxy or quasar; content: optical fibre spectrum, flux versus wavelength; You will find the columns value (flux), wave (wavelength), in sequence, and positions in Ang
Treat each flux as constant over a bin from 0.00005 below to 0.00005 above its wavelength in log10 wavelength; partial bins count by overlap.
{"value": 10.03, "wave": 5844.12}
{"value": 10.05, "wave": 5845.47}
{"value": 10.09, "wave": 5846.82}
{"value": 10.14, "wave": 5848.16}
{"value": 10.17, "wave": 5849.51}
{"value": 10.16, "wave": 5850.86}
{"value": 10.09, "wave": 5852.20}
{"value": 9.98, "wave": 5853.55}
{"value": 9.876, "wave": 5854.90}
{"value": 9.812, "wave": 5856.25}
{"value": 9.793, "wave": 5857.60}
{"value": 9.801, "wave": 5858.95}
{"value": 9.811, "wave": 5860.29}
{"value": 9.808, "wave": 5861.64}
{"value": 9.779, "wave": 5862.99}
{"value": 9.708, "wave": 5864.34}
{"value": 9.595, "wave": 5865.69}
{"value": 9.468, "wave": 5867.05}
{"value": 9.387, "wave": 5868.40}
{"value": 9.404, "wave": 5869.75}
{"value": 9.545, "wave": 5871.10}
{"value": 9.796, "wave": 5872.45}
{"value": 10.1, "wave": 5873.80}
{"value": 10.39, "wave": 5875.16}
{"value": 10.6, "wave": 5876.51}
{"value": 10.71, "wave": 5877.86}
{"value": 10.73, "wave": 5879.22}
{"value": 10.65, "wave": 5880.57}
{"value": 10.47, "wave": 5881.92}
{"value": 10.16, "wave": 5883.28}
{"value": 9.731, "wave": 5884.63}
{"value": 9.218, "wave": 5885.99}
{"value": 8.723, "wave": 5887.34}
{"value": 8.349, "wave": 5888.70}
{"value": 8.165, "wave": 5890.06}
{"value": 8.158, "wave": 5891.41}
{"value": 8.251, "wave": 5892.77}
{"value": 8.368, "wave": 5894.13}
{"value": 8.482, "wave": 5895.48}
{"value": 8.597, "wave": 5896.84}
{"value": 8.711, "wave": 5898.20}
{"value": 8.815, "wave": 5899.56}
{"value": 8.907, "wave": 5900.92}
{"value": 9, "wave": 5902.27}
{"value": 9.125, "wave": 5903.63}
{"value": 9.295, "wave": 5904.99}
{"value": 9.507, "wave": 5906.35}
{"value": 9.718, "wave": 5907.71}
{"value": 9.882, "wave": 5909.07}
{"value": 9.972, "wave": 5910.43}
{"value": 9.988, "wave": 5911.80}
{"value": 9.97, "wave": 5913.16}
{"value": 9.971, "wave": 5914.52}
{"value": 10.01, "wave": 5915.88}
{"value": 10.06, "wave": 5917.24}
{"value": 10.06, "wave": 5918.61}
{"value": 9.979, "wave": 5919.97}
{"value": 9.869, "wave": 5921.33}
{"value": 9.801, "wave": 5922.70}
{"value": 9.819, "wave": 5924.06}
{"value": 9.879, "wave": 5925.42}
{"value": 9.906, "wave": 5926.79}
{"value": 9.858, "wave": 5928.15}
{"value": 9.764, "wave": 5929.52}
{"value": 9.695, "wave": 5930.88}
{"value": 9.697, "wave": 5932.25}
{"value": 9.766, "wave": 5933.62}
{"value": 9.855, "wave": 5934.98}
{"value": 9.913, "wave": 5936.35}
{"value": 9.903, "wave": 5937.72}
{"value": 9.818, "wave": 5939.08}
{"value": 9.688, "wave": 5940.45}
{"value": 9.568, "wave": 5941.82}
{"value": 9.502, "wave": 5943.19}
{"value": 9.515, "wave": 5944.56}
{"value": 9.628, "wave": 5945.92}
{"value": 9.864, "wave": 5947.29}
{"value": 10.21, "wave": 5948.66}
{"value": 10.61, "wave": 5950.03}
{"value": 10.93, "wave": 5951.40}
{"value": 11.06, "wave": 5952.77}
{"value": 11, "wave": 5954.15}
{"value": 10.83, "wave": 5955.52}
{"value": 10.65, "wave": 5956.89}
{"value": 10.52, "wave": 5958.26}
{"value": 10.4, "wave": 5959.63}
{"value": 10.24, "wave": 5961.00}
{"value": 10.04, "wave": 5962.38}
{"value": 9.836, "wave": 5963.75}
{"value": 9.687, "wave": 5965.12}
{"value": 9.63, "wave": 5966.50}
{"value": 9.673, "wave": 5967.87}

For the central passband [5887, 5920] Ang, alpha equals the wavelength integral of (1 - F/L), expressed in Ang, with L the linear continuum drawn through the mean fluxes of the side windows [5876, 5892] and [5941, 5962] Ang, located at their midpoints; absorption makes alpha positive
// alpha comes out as 2.1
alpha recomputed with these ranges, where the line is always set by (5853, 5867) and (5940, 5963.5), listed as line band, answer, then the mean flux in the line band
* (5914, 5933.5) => 0.43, 9.88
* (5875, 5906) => 2.06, 9.27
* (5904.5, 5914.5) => 0.25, 9.78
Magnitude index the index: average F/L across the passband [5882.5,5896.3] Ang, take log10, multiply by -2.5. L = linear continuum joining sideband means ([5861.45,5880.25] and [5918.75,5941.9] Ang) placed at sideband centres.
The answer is 0.13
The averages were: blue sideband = 9.95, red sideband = 9.82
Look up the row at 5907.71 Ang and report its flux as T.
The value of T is 9.718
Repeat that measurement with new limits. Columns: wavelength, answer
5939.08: 9.818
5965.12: 9.687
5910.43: 9.972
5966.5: 9.63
